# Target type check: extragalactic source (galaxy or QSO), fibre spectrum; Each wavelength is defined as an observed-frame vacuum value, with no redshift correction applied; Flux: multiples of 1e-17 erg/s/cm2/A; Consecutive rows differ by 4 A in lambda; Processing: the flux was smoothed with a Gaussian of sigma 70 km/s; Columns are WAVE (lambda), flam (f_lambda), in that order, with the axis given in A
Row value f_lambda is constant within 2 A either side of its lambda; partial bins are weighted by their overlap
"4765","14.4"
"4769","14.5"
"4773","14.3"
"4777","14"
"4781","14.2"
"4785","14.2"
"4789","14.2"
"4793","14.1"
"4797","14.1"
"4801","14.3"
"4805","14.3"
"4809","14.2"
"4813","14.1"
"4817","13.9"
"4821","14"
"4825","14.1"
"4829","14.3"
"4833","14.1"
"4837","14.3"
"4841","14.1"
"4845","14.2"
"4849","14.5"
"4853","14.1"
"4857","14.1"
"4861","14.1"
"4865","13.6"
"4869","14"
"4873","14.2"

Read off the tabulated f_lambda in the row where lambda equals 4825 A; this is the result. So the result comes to 14.1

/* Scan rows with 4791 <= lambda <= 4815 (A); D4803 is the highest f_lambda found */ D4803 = 14.3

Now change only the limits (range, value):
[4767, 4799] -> 14.5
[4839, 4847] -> 14.2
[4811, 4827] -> 14.1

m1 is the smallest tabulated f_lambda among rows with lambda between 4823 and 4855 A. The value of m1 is 14.1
